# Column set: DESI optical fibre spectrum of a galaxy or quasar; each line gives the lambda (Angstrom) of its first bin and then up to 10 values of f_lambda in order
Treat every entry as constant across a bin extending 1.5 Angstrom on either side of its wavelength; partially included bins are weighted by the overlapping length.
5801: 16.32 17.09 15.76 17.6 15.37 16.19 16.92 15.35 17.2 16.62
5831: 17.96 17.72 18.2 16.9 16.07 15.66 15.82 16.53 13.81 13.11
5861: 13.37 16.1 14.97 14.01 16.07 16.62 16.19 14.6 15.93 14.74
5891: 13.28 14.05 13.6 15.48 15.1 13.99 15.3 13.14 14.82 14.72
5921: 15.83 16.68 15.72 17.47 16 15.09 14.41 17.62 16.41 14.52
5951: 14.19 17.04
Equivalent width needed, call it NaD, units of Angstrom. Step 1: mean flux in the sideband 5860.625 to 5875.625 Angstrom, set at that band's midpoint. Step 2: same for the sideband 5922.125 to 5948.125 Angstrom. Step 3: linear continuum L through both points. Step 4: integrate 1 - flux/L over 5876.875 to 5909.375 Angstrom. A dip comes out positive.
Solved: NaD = 1.5 Angstrom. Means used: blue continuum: 15.1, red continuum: 16.1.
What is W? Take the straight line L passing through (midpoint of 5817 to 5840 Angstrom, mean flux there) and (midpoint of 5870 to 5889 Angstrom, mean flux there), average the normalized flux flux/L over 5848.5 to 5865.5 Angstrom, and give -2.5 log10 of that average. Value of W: 0.11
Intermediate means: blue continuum 17.1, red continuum 15.6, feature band 14.7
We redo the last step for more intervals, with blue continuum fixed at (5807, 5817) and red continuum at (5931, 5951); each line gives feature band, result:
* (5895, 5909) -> 0.087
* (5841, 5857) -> 0.039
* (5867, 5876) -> 0.048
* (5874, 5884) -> 0.008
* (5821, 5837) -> -0.060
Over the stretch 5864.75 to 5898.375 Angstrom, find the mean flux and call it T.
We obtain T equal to 14.9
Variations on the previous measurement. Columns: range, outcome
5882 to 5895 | 14.5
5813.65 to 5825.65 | 16.3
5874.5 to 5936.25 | 15.2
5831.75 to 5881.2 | 15.7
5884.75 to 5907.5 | 14.4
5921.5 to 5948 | 16.1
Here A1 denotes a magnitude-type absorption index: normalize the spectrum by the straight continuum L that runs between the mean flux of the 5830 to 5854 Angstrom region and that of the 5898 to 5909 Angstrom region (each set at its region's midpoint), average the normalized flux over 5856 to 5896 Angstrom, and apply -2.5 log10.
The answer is 0.063 mag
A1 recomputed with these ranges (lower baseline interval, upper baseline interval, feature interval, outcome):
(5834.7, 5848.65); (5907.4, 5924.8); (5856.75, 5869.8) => 0.13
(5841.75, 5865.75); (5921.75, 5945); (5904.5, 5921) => 0.10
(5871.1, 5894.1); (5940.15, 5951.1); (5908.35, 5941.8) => 0.01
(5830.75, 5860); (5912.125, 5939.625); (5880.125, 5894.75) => 0.09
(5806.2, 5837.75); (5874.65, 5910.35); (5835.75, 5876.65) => 0.03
